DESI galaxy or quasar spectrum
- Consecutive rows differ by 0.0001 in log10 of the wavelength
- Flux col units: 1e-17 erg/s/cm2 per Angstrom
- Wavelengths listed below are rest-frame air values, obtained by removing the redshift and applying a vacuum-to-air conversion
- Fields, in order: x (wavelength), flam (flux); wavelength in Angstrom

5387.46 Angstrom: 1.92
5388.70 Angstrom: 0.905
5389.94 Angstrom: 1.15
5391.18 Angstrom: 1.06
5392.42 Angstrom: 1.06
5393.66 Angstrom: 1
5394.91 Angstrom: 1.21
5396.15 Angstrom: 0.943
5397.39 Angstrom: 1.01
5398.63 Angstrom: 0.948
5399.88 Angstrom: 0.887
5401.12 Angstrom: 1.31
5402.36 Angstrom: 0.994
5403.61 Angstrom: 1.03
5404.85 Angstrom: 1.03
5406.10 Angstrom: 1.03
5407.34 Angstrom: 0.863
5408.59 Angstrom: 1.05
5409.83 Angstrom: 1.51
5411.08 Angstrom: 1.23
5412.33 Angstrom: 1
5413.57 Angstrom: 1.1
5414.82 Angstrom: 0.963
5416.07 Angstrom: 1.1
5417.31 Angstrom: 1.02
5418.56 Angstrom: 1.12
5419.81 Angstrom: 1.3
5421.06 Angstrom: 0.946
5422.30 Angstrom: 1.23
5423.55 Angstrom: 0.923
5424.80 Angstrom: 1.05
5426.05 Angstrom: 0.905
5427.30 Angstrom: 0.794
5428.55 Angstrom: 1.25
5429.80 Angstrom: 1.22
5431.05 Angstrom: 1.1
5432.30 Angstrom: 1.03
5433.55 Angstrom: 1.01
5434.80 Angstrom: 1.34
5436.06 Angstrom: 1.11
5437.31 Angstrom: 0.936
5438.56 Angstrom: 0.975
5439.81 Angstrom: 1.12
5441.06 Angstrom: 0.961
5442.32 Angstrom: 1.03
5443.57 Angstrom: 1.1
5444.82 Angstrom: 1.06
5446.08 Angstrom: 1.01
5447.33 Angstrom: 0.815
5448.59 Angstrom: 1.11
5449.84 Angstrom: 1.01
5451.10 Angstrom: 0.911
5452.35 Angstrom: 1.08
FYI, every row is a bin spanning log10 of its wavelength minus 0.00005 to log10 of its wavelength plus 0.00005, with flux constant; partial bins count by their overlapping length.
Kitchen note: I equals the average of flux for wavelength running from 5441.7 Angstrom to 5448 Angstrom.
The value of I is 1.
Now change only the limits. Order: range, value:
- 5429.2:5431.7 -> 1.16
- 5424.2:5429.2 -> 1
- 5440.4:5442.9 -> 0.995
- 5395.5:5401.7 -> 1.02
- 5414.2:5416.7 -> 1.03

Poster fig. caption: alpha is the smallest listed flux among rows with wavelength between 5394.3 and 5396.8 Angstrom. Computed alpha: 0.943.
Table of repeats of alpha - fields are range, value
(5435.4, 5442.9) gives 0.936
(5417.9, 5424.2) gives 0.923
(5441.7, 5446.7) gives 1.01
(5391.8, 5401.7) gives 0.887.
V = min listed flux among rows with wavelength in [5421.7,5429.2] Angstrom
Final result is 0.794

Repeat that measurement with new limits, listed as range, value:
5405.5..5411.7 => 0.863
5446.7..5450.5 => 0.815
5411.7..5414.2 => 1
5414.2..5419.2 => 0.963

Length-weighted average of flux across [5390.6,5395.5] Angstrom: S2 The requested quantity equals 1.08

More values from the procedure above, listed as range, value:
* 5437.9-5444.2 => 1.04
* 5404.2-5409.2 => 0.993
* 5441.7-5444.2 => 1.07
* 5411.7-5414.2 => 1.05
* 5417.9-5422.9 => 1.15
